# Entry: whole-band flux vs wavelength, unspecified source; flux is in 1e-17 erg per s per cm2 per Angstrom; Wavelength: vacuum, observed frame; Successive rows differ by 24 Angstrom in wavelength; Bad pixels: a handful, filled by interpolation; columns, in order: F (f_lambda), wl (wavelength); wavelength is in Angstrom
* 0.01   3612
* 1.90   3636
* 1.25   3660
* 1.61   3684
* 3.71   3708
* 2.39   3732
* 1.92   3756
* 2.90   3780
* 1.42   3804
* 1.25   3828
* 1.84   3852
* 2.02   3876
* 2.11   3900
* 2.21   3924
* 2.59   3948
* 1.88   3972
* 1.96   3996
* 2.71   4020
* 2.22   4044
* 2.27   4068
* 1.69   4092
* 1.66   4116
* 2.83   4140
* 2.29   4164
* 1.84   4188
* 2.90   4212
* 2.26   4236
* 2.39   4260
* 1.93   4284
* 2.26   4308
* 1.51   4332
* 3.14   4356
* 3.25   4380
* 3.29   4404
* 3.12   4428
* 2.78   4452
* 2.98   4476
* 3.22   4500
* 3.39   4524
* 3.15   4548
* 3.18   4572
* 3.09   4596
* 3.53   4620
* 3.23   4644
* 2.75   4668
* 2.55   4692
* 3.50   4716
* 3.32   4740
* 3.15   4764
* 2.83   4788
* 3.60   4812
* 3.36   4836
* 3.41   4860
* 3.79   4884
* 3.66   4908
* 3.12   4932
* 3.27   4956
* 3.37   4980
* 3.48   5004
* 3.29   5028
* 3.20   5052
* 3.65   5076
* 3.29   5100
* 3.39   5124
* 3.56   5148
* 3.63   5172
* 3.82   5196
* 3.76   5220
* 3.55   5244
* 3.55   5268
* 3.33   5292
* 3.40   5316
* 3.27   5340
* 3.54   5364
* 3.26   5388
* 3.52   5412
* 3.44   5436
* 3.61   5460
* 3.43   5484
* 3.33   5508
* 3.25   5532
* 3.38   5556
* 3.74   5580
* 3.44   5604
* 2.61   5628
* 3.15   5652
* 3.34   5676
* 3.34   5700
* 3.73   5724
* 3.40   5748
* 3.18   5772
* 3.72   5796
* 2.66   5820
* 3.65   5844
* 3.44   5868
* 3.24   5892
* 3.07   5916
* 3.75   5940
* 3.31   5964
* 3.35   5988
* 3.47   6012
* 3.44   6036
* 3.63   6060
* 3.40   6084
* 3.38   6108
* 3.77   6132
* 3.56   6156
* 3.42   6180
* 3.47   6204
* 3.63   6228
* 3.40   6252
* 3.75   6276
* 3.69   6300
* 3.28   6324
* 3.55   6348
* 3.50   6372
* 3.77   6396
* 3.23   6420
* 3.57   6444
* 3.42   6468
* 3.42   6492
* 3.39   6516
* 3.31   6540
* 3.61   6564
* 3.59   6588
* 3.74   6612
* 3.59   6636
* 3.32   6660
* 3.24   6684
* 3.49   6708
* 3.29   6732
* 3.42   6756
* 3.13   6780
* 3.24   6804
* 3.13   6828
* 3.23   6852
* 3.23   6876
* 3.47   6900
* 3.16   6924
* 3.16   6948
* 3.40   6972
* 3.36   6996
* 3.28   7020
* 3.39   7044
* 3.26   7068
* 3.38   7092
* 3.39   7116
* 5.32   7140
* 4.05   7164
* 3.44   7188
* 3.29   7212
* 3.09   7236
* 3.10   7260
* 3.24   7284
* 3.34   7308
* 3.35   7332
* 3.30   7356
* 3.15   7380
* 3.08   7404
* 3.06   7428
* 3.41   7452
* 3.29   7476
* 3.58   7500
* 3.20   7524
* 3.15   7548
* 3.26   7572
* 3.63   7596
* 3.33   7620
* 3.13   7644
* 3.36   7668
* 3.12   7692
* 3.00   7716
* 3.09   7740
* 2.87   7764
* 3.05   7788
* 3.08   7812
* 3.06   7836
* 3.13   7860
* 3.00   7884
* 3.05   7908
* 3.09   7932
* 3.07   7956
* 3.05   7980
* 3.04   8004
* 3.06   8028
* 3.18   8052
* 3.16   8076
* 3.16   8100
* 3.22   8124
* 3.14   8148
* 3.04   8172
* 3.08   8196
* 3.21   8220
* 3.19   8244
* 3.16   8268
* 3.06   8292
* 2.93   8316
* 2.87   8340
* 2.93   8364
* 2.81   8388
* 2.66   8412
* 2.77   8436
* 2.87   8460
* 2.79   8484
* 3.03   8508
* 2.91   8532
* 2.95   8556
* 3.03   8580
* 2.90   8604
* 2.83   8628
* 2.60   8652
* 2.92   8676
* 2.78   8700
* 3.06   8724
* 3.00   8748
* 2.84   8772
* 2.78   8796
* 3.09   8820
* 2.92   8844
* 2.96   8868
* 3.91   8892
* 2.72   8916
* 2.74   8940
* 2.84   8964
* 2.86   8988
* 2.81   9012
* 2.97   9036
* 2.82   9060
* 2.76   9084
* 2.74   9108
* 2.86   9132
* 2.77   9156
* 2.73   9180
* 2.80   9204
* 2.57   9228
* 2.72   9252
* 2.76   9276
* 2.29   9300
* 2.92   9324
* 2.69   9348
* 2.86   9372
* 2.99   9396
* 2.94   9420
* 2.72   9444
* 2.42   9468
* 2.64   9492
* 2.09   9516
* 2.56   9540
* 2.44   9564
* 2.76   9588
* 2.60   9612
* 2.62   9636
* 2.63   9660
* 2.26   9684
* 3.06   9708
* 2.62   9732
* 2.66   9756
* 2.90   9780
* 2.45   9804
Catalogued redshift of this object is 0.089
